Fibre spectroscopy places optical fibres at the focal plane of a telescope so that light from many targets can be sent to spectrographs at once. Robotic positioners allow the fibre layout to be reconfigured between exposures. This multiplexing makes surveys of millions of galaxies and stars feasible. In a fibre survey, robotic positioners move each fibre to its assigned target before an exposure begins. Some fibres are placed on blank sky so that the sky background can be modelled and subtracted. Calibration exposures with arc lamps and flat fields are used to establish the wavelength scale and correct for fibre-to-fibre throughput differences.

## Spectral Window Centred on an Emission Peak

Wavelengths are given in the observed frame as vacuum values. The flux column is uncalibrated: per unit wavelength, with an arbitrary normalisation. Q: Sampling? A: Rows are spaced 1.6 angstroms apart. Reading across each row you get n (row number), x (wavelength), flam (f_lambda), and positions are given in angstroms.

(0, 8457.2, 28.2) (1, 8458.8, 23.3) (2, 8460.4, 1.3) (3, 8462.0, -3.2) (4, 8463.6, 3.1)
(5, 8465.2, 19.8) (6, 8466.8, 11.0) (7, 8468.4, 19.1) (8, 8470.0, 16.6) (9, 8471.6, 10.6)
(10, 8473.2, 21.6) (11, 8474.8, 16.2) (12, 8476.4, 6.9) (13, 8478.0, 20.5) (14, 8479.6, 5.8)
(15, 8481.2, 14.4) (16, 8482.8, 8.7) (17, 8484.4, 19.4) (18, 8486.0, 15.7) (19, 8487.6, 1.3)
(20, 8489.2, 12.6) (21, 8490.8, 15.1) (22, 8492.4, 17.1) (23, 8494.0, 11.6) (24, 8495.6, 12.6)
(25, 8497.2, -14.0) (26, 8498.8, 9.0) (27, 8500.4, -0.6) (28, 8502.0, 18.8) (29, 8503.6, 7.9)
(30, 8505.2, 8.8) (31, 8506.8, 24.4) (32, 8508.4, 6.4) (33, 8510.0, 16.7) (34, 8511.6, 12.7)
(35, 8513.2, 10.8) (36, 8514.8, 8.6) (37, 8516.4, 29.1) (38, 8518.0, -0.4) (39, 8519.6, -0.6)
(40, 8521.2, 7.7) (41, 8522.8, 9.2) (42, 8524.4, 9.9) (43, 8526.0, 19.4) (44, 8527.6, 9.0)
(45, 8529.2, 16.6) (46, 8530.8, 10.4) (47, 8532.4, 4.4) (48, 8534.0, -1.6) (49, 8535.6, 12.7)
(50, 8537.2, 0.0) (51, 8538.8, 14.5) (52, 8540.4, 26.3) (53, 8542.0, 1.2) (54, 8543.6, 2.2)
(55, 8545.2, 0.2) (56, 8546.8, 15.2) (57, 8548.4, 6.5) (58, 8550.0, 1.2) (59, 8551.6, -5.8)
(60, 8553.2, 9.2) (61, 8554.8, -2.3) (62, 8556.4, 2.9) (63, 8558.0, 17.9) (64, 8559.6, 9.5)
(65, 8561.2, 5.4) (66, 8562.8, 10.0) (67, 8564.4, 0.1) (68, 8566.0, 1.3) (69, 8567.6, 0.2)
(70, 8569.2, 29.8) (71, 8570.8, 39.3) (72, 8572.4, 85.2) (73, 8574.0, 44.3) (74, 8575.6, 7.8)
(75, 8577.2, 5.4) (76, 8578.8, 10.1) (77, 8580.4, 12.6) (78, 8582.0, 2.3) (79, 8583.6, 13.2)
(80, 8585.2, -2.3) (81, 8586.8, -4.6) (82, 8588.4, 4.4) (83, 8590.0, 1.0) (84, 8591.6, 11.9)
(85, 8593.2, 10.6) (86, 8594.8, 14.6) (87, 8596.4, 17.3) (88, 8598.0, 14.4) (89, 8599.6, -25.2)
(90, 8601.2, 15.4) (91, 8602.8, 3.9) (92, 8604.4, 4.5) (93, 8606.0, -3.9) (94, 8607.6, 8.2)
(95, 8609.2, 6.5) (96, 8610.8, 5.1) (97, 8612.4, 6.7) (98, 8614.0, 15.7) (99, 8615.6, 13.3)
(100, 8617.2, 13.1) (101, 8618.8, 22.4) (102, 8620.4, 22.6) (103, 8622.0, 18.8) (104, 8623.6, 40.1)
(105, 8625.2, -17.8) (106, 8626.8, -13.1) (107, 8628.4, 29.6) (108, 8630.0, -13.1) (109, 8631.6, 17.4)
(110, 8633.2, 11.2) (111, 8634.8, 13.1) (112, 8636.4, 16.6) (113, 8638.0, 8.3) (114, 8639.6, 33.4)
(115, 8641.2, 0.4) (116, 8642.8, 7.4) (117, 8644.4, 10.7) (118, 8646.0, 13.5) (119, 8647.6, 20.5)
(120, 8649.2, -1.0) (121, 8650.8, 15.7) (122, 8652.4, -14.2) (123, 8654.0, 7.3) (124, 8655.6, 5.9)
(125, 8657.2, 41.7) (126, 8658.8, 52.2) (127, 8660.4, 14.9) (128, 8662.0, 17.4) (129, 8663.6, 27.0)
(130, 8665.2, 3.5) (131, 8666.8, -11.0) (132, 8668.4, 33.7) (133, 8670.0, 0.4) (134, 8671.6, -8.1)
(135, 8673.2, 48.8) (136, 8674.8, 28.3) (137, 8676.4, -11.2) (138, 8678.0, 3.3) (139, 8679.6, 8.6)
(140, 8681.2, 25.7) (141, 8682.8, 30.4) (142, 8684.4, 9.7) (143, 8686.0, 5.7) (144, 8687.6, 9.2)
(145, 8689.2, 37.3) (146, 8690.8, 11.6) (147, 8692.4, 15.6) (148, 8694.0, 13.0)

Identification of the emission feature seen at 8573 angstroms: H-gamma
